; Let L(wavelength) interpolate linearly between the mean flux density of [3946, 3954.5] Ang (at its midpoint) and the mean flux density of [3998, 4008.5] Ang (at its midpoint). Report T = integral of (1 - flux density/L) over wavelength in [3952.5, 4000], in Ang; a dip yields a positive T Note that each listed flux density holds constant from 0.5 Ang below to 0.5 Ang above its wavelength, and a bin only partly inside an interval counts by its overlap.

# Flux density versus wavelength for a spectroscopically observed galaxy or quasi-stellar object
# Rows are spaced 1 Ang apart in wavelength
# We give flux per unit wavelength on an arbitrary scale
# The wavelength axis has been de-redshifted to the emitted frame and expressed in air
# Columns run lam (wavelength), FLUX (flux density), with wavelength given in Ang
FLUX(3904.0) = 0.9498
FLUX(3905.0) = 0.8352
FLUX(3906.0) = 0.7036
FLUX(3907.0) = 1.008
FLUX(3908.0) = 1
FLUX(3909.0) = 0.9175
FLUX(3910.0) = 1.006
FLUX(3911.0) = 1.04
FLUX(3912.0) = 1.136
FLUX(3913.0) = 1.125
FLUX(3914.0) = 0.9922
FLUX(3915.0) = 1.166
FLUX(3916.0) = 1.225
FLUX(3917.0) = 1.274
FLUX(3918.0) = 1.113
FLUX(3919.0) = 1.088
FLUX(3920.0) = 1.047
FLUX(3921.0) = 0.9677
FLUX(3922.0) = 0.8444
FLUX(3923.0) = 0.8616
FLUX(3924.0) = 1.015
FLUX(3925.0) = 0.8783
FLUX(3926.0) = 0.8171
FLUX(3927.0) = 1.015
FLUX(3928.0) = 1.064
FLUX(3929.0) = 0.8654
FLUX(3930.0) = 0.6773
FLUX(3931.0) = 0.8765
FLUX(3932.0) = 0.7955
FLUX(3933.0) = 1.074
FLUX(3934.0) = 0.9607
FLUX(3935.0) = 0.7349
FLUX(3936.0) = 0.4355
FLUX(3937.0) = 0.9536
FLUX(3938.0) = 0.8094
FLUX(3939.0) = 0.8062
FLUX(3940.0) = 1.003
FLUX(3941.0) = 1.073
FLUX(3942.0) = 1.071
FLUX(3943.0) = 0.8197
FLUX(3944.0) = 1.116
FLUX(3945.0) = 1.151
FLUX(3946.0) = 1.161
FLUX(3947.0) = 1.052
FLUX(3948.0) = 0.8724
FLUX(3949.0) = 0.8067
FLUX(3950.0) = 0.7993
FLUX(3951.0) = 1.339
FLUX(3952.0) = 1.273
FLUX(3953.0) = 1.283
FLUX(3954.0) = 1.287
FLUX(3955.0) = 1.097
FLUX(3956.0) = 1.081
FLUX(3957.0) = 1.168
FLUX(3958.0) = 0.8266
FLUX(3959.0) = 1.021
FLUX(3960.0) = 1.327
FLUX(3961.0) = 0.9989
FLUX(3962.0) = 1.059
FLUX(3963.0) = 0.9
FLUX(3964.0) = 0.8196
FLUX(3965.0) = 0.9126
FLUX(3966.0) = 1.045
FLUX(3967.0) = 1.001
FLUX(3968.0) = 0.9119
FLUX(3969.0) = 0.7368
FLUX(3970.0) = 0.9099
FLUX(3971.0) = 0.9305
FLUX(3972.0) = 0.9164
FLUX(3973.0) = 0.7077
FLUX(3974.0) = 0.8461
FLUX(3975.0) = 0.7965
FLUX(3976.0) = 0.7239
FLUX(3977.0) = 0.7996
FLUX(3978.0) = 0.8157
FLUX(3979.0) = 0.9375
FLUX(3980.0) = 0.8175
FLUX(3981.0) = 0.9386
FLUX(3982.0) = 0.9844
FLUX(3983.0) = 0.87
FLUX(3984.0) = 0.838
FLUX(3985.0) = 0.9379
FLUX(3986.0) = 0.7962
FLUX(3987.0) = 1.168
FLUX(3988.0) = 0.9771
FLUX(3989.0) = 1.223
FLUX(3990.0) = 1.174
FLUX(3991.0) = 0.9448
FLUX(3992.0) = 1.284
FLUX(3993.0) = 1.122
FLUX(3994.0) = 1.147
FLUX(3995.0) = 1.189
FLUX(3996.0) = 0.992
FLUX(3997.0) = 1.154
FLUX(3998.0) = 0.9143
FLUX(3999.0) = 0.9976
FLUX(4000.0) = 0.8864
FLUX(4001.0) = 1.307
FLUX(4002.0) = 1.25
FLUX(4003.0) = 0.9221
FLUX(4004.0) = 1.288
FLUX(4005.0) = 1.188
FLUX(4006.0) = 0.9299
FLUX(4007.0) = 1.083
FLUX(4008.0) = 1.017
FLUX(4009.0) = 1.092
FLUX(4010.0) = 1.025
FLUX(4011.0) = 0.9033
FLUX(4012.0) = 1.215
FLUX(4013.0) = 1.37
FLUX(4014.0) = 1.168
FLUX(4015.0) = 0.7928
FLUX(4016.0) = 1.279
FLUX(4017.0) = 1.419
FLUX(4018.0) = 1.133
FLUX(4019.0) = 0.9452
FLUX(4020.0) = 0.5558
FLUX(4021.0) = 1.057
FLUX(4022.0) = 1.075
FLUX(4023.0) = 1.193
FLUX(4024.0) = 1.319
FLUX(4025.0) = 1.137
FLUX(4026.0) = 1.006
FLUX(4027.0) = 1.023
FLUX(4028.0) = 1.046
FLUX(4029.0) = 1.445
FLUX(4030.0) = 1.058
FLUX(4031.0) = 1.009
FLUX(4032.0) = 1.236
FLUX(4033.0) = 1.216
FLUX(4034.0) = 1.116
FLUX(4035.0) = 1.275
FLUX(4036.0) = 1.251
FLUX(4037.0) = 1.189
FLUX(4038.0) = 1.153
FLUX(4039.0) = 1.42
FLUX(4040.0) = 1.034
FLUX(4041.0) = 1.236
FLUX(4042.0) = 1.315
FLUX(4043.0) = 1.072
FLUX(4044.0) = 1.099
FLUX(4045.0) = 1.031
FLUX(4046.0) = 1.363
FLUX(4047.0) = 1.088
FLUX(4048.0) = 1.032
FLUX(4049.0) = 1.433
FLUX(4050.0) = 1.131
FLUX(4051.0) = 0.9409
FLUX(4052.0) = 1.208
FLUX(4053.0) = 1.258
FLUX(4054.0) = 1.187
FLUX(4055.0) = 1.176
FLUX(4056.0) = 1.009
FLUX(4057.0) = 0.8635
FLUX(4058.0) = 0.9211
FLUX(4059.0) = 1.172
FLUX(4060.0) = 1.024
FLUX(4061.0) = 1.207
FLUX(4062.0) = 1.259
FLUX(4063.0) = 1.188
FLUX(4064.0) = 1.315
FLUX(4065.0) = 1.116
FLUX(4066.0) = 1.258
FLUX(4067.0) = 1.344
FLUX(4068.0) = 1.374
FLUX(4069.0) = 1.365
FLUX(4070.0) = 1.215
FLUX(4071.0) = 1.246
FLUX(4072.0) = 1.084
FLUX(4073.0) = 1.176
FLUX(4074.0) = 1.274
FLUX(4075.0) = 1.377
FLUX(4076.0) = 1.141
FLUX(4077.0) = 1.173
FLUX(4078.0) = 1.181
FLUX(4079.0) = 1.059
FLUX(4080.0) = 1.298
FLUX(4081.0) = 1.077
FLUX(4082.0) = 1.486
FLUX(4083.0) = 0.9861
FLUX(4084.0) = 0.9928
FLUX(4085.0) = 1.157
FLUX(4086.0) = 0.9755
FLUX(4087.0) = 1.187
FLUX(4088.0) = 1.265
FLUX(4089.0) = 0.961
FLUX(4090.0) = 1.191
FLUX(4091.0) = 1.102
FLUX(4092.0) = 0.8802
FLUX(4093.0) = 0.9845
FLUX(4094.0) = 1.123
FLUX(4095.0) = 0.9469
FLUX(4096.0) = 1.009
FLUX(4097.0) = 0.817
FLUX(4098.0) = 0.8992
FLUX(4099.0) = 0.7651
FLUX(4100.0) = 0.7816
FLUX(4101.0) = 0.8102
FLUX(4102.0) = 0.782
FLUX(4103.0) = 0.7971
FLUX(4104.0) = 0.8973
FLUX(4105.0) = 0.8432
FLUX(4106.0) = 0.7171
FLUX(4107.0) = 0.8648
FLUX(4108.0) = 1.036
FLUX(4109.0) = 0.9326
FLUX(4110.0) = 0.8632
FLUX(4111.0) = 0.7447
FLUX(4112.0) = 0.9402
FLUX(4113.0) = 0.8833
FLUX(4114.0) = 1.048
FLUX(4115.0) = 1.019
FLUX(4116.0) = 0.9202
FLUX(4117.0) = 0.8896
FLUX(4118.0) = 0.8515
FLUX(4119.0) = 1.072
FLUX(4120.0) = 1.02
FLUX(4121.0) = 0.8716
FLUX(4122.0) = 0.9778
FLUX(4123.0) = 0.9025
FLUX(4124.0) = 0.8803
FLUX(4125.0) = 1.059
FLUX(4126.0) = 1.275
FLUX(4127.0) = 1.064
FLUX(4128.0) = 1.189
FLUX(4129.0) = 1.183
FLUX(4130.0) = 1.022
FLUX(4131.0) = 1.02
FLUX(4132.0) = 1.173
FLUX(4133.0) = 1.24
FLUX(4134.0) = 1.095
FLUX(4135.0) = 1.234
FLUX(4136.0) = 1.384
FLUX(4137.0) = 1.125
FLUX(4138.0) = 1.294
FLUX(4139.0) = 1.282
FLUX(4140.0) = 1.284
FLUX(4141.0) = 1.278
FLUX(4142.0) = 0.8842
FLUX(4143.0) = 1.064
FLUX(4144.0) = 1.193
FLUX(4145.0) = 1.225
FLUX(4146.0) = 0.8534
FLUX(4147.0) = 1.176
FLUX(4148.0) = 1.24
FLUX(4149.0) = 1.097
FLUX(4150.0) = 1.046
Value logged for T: 4.4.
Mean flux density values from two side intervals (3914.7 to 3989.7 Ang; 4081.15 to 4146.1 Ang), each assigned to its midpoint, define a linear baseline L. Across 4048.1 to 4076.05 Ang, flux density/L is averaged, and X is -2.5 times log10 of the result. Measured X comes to -0.18 mag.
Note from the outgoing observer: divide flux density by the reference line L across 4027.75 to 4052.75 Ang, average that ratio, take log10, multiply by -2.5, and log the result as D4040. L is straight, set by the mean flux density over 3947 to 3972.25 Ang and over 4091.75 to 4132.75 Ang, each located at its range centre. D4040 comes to -0.20 mag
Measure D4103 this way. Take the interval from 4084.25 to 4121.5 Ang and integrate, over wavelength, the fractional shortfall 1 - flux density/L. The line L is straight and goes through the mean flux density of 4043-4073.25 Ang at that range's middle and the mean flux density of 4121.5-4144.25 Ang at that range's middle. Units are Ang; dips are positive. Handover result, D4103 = 6.7 Ang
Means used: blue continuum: 1.17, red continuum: 1.13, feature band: 0.942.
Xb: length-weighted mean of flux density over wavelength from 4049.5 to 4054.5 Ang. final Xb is 1.14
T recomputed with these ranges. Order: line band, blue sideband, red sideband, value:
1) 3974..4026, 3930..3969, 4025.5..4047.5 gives 2.5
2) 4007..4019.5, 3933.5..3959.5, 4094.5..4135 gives -1.6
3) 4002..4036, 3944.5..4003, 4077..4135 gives -3.7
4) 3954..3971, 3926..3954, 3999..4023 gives 0.1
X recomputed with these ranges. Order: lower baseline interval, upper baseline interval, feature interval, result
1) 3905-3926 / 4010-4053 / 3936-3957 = 0.02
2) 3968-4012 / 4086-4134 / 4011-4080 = -0.18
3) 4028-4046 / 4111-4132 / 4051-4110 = 0.02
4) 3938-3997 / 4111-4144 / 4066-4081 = -0.18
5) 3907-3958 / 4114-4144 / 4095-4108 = 0.26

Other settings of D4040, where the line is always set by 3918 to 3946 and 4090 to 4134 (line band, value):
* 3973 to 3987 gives 0.09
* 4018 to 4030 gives -0.14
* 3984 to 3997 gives -0.15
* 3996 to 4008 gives -0.15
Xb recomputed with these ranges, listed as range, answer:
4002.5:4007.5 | 1.08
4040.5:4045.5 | 1.15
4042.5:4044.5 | 1.09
